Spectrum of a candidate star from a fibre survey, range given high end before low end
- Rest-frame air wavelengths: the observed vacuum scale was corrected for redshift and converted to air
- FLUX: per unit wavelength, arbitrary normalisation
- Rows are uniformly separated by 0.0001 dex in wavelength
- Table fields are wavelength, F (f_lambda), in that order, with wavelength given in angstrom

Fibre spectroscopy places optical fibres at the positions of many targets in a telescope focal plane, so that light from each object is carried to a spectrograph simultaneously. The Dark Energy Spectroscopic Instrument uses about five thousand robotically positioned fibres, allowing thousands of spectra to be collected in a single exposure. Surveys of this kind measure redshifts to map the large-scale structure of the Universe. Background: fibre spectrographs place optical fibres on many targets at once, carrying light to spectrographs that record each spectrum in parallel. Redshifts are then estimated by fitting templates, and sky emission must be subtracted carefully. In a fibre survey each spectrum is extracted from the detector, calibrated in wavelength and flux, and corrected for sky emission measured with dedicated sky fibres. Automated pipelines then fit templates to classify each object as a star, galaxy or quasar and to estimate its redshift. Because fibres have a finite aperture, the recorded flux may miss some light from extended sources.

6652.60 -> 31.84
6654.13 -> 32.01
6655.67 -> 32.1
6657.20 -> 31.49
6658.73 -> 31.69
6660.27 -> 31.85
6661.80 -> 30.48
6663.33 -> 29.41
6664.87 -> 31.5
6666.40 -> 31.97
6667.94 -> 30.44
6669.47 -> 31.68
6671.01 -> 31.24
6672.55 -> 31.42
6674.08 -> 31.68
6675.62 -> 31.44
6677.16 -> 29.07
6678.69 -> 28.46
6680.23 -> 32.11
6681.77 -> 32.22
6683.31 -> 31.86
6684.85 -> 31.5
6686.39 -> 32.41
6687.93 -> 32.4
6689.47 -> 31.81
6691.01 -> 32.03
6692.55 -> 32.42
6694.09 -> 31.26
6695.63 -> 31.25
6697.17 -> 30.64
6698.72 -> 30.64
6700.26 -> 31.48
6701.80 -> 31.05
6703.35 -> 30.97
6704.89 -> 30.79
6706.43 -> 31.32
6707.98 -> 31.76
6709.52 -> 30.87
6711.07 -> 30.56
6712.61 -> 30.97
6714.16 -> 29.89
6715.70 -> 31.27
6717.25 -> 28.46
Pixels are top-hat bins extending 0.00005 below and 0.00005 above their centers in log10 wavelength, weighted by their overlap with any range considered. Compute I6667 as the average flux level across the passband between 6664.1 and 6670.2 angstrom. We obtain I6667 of 31.4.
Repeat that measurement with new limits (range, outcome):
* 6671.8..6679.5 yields 30.4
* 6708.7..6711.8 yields 30.7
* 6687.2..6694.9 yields 32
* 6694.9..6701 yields 31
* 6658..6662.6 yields 31.3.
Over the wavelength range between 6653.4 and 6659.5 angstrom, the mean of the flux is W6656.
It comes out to 31.8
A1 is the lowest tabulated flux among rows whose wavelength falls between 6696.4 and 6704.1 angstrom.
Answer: 30.64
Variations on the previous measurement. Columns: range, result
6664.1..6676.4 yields 30.44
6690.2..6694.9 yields 31.26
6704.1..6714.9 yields 29.89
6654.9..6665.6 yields 29.41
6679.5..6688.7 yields 31.5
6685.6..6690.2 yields 31.81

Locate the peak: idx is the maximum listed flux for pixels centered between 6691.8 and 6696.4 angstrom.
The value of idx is 32.42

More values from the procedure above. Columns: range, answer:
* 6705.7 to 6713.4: 31.76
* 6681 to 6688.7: 32.41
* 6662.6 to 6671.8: 31.97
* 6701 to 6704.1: 31.05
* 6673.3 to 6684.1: 32.22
